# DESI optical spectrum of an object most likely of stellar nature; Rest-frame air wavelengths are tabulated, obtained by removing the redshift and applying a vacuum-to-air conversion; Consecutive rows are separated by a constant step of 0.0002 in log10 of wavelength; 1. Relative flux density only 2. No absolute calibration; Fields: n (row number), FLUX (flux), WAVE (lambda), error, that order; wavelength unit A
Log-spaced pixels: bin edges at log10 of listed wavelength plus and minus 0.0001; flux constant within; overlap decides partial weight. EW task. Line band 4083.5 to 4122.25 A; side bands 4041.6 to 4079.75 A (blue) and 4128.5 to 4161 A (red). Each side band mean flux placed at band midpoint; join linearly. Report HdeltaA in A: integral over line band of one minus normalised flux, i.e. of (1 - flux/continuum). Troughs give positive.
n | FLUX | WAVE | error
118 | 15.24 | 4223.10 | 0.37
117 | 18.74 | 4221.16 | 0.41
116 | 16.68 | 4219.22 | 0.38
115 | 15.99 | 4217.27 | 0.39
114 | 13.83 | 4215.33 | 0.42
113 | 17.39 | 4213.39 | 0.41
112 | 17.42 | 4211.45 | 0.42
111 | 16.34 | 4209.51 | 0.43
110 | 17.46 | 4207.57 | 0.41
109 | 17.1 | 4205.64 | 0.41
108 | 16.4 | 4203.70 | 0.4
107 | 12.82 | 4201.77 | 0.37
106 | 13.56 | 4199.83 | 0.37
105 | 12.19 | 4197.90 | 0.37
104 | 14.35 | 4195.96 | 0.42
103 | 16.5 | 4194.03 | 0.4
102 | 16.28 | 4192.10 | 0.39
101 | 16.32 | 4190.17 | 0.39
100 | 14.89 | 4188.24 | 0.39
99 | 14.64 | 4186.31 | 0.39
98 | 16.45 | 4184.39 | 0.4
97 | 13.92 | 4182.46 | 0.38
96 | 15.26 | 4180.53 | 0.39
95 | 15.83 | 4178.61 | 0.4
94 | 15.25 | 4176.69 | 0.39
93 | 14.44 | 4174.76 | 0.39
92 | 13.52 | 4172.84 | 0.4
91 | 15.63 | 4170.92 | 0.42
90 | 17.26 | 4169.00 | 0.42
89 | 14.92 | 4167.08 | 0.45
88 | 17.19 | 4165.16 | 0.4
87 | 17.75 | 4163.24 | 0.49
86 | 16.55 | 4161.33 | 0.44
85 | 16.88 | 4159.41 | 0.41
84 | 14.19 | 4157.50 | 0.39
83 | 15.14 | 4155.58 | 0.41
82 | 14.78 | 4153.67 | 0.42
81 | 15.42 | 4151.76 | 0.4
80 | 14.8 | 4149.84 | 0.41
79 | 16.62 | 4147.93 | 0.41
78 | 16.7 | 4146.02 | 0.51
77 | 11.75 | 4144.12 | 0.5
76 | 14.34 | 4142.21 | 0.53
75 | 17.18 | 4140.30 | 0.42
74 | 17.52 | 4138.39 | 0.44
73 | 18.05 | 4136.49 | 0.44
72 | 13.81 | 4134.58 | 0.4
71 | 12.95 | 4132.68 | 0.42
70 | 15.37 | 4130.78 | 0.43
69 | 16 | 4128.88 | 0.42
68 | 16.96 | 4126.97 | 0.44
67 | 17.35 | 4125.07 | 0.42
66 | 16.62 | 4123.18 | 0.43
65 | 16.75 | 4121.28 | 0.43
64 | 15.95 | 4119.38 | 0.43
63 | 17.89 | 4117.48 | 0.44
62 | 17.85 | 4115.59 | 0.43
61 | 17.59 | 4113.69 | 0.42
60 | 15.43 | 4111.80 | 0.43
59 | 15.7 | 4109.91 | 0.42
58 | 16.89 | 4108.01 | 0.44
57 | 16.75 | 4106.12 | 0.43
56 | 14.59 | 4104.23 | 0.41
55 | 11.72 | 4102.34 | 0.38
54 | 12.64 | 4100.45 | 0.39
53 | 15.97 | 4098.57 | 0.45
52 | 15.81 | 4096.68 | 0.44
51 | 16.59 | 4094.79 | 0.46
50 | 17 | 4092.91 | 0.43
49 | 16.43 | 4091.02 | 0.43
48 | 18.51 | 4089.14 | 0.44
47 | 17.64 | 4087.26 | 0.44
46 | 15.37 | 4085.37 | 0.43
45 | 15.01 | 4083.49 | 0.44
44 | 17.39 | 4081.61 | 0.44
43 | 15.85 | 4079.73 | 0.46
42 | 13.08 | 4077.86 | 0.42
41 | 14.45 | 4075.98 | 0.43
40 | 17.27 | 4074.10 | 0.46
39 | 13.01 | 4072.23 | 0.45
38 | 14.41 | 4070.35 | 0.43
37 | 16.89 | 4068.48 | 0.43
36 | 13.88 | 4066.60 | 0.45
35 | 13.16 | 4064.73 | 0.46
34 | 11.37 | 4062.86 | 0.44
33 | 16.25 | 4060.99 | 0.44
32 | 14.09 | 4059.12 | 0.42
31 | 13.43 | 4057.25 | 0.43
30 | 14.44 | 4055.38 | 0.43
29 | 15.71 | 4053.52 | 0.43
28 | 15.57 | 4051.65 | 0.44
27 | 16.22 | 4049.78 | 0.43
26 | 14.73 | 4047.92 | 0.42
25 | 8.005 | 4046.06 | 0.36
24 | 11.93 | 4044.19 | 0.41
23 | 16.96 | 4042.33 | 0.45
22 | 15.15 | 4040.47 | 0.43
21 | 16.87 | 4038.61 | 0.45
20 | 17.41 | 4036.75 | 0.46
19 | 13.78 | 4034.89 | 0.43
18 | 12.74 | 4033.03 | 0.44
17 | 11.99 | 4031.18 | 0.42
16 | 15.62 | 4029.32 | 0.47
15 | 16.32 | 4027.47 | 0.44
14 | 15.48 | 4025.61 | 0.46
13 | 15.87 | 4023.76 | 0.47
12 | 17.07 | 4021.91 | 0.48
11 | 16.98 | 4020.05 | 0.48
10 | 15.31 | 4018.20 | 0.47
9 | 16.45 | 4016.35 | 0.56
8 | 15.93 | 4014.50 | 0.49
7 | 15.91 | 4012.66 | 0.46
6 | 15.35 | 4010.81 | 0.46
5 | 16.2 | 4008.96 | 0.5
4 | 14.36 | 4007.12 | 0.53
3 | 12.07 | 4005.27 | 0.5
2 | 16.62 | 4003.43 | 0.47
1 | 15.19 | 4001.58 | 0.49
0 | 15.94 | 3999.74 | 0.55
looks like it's -3.4 A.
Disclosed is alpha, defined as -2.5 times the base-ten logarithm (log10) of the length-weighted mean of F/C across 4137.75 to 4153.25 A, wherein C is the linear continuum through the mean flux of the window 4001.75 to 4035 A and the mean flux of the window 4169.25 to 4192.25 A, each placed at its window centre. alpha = -0.02 mag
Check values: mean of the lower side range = 15.3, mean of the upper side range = 15.2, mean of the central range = 15.5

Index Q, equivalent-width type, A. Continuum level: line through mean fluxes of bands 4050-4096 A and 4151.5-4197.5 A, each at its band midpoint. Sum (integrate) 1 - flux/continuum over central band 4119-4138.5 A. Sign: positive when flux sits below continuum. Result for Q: -0.82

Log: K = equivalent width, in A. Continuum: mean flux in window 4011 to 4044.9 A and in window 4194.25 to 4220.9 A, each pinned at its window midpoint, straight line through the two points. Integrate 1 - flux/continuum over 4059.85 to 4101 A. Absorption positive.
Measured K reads 0.3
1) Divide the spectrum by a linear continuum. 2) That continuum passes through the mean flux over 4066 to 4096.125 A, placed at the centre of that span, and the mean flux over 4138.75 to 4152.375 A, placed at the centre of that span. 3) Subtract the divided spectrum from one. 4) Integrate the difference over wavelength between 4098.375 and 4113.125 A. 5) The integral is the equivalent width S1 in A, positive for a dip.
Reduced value 0.6 A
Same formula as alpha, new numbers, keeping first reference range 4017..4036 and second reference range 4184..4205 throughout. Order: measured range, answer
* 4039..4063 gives 0.061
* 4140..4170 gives -0.049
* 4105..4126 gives -0.119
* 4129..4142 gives -0.052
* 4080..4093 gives -0.111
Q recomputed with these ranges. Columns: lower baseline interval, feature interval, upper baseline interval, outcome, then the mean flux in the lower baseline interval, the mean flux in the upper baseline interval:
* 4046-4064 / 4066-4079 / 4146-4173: -0.20 A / 14.3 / 15.9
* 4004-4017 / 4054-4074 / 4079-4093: 2.41 A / 15.2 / 16.6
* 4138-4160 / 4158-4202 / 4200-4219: 0.93 A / 15.4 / 16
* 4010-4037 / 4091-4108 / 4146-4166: 0.47 A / 15.4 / 16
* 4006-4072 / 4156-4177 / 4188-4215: -0.43 A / 14.9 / 15.6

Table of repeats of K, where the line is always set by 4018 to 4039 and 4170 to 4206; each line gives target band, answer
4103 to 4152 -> -2.8 A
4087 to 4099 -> -1.3 A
